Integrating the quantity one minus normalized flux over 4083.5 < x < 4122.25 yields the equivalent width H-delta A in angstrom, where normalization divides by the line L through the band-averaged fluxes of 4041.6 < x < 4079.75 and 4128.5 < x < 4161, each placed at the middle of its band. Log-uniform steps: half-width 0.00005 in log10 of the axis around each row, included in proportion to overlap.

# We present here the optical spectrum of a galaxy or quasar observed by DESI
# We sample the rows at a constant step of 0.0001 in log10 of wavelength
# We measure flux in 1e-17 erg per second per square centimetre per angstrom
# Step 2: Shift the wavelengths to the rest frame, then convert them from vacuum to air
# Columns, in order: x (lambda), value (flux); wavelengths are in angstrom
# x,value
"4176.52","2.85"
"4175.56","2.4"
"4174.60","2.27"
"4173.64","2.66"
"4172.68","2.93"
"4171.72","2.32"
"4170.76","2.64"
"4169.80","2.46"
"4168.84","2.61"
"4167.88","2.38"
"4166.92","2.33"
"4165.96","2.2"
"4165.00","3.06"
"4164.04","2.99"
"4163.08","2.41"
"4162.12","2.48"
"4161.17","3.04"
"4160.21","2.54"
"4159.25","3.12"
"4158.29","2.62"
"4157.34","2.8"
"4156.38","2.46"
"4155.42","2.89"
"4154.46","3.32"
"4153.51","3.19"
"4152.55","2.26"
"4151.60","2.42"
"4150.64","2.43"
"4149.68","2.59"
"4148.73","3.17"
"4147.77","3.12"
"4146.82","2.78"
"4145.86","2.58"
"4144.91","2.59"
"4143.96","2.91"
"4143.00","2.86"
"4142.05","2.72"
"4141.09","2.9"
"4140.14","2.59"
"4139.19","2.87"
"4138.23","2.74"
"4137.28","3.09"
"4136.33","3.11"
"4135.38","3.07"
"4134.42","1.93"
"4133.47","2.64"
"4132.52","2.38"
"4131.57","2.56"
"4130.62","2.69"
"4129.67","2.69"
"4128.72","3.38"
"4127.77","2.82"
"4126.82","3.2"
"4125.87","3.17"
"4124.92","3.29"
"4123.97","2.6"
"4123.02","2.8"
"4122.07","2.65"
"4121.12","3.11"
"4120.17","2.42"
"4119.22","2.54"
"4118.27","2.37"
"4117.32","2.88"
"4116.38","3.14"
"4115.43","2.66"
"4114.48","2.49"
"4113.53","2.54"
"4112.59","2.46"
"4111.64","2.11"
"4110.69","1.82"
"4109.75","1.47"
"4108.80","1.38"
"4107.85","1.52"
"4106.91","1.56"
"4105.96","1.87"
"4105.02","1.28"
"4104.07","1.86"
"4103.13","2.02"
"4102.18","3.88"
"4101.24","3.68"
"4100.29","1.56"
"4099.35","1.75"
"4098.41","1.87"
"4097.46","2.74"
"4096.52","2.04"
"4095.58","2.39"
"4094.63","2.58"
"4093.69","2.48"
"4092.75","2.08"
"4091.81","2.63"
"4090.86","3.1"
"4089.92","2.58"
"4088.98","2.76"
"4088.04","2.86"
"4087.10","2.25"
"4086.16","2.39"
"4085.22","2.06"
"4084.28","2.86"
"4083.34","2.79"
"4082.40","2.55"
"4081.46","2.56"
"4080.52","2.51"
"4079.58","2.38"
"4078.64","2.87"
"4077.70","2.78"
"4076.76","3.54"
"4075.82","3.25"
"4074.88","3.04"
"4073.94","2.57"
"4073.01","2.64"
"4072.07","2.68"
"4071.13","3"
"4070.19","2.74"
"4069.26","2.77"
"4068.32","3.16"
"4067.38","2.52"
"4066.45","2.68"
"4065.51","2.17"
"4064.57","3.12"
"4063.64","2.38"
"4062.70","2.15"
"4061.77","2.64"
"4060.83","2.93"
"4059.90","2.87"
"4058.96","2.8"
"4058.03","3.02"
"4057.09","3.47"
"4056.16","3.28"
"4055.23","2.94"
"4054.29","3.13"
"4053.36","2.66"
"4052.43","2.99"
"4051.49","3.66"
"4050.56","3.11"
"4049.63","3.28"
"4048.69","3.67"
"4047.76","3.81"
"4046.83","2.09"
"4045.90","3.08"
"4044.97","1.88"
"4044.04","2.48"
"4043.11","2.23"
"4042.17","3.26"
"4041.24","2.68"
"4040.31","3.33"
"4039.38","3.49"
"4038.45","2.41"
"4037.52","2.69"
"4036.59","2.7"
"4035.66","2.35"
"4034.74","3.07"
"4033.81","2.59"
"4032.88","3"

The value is 6.3 angstrom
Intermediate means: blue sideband 2.87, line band 2.36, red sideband 2.76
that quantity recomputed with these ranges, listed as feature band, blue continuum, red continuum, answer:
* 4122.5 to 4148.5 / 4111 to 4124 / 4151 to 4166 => -1.42 angstrom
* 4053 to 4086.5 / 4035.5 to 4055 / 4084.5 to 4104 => -1.01 angstrom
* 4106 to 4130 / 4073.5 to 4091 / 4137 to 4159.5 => 2.12 angstrom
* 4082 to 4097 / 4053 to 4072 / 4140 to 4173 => 1.41 angstrom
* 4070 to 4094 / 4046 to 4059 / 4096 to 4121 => -0.19 angstrom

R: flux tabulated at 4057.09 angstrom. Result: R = 3.47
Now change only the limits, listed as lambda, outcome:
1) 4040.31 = 3.33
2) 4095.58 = 2.39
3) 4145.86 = 2.58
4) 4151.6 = 2.42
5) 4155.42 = 2.89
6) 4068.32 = 3.16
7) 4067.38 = 2.52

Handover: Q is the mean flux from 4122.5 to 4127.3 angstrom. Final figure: 3.01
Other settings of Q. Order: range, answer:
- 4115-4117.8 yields 2.9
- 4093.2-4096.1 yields 2.47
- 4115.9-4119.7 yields 2.73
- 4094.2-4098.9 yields 2.32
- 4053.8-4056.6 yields 3.11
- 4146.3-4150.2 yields 2.9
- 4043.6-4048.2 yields 2.67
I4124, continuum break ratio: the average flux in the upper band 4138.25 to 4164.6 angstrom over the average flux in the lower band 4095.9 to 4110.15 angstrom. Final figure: 1.4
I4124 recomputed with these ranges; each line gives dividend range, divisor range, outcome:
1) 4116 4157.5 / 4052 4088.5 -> 1.01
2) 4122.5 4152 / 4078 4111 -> 1.21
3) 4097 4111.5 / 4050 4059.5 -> 0.65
